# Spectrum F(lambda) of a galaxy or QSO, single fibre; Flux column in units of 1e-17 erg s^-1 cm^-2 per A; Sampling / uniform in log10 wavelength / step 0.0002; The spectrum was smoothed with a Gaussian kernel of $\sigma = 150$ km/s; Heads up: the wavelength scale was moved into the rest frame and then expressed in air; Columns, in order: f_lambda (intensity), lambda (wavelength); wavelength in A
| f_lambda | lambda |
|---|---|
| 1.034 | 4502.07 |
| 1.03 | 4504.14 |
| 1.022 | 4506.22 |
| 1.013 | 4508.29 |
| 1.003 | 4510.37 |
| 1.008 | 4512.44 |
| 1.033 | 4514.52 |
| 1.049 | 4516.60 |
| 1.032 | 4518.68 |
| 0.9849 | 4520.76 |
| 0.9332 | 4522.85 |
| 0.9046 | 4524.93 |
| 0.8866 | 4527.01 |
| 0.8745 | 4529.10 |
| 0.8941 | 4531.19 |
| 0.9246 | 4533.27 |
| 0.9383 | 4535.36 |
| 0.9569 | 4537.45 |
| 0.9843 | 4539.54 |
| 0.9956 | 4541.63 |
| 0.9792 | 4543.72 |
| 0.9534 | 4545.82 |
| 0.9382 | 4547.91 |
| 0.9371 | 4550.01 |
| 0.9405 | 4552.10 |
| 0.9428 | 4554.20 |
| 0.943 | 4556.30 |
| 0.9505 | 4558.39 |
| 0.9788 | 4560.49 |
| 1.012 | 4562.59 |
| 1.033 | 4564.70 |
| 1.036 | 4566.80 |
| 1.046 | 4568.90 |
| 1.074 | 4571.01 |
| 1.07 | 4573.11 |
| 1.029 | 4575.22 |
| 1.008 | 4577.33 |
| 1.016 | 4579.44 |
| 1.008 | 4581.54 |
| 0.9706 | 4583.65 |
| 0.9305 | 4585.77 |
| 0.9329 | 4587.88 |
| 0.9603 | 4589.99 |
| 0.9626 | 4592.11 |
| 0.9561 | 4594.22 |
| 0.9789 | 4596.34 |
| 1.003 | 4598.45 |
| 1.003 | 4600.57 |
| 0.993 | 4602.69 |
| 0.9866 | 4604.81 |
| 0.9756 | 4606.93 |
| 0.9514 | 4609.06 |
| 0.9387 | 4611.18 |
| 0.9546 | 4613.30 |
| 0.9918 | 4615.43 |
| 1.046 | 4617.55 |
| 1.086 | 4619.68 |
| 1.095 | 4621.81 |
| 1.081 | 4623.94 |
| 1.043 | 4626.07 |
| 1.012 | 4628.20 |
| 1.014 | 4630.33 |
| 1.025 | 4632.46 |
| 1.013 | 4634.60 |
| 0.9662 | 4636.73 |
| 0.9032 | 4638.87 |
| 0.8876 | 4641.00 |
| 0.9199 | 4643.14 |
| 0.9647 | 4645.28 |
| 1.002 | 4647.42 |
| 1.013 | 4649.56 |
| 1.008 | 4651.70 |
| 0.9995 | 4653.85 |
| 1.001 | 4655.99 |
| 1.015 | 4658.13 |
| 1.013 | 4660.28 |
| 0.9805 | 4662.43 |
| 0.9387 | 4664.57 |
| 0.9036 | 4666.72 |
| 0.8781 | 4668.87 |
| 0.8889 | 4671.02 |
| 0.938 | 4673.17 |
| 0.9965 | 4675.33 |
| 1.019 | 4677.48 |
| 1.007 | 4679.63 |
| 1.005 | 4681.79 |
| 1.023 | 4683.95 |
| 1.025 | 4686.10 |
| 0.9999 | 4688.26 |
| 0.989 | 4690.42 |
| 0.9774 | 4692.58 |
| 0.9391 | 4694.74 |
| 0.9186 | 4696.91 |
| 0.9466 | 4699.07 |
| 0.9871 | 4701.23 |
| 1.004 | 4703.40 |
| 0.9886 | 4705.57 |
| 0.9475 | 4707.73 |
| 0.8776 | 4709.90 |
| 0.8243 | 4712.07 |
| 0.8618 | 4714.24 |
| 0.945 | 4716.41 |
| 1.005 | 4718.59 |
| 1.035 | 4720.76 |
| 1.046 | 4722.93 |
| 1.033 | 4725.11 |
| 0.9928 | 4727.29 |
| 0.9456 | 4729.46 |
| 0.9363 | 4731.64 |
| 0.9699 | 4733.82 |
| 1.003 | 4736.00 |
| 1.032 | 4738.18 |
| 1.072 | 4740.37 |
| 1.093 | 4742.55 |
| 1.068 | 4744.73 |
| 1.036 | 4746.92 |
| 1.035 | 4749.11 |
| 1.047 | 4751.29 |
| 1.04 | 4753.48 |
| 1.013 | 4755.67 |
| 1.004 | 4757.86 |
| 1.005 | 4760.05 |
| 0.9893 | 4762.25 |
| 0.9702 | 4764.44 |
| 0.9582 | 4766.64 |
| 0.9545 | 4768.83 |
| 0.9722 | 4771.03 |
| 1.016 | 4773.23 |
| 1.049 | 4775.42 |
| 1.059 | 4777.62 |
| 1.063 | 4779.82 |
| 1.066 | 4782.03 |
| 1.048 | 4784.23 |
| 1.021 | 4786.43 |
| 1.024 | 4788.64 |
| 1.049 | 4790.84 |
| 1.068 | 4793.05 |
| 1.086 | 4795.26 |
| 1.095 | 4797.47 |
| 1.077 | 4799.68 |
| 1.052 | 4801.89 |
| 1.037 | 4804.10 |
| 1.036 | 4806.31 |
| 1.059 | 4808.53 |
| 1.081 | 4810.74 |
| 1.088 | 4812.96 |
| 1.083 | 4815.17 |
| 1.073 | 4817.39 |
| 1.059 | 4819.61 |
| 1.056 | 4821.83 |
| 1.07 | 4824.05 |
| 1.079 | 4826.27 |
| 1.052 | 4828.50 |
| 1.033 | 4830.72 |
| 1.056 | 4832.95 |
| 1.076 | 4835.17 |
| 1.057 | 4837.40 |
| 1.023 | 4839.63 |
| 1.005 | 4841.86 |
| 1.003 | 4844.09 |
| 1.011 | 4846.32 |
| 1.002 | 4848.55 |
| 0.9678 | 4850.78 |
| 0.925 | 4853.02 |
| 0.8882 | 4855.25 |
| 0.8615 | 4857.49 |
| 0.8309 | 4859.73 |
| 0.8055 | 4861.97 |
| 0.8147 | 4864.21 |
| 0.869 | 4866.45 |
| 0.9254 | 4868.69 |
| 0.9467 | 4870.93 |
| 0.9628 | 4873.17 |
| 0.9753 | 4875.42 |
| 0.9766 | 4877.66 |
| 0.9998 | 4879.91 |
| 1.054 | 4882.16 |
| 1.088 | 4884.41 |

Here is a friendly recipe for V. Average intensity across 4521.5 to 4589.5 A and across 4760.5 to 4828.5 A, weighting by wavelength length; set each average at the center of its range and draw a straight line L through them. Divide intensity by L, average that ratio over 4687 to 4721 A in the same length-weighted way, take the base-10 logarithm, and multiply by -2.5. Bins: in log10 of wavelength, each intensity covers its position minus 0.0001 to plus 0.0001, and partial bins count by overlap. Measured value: 0.072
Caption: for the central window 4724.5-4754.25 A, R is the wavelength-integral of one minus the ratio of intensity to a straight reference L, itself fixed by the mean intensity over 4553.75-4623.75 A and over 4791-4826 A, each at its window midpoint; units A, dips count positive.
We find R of 0.7 A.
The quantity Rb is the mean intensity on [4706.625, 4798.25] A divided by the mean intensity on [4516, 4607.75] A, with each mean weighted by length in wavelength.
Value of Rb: 1.03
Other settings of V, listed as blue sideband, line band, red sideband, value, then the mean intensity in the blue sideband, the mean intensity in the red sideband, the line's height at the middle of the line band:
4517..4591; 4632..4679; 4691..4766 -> 0.02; 0.972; 0.988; 0.981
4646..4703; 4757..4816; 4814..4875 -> -0.06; 0.978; 0.983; 0.981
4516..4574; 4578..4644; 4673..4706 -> -0.01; 0.97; 0.986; 0.978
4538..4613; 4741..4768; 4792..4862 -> -0.01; 0.983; 1.02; 1.01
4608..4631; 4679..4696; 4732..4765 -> 0.03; 1.02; 1.02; 1.02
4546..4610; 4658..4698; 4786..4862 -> 0.03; 0.985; 1.03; 1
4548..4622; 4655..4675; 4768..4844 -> 0.07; 0.991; 1.05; 1.01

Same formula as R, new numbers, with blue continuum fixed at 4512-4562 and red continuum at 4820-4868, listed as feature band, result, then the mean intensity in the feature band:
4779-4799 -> -1.8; 1.06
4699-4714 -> 0.5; 0.935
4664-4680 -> 0.4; 0.944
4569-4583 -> -1.1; 1.03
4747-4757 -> -0.7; 1.03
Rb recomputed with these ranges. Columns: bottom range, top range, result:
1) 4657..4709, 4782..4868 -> 1.04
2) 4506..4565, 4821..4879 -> 1.01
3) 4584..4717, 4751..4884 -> 1.04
